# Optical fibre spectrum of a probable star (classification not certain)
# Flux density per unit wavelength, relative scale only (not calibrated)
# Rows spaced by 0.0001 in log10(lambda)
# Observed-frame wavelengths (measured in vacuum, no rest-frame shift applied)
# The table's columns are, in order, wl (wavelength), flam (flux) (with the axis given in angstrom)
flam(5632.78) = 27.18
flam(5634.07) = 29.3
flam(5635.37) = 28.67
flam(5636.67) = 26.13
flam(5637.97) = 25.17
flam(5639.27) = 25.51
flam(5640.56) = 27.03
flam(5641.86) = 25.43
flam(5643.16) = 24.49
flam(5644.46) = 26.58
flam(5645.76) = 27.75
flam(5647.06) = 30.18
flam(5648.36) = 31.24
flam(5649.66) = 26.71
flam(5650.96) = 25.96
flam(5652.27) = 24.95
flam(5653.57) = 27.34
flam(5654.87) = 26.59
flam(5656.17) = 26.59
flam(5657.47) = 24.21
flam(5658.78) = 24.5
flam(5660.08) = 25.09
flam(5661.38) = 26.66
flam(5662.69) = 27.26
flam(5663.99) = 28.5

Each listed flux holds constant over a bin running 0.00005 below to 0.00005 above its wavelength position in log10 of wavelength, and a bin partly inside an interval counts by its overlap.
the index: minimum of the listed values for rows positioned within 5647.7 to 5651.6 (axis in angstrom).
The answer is 25.96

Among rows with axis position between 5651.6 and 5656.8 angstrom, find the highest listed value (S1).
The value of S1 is 27.34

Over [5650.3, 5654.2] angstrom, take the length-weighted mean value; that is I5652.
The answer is 26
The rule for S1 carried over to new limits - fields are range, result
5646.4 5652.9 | 31.24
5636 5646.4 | 27.75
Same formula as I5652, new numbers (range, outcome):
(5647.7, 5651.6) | 28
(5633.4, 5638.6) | 27.3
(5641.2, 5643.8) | 25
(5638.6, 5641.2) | 26.3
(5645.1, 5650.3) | 29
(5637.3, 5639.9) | 25.3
